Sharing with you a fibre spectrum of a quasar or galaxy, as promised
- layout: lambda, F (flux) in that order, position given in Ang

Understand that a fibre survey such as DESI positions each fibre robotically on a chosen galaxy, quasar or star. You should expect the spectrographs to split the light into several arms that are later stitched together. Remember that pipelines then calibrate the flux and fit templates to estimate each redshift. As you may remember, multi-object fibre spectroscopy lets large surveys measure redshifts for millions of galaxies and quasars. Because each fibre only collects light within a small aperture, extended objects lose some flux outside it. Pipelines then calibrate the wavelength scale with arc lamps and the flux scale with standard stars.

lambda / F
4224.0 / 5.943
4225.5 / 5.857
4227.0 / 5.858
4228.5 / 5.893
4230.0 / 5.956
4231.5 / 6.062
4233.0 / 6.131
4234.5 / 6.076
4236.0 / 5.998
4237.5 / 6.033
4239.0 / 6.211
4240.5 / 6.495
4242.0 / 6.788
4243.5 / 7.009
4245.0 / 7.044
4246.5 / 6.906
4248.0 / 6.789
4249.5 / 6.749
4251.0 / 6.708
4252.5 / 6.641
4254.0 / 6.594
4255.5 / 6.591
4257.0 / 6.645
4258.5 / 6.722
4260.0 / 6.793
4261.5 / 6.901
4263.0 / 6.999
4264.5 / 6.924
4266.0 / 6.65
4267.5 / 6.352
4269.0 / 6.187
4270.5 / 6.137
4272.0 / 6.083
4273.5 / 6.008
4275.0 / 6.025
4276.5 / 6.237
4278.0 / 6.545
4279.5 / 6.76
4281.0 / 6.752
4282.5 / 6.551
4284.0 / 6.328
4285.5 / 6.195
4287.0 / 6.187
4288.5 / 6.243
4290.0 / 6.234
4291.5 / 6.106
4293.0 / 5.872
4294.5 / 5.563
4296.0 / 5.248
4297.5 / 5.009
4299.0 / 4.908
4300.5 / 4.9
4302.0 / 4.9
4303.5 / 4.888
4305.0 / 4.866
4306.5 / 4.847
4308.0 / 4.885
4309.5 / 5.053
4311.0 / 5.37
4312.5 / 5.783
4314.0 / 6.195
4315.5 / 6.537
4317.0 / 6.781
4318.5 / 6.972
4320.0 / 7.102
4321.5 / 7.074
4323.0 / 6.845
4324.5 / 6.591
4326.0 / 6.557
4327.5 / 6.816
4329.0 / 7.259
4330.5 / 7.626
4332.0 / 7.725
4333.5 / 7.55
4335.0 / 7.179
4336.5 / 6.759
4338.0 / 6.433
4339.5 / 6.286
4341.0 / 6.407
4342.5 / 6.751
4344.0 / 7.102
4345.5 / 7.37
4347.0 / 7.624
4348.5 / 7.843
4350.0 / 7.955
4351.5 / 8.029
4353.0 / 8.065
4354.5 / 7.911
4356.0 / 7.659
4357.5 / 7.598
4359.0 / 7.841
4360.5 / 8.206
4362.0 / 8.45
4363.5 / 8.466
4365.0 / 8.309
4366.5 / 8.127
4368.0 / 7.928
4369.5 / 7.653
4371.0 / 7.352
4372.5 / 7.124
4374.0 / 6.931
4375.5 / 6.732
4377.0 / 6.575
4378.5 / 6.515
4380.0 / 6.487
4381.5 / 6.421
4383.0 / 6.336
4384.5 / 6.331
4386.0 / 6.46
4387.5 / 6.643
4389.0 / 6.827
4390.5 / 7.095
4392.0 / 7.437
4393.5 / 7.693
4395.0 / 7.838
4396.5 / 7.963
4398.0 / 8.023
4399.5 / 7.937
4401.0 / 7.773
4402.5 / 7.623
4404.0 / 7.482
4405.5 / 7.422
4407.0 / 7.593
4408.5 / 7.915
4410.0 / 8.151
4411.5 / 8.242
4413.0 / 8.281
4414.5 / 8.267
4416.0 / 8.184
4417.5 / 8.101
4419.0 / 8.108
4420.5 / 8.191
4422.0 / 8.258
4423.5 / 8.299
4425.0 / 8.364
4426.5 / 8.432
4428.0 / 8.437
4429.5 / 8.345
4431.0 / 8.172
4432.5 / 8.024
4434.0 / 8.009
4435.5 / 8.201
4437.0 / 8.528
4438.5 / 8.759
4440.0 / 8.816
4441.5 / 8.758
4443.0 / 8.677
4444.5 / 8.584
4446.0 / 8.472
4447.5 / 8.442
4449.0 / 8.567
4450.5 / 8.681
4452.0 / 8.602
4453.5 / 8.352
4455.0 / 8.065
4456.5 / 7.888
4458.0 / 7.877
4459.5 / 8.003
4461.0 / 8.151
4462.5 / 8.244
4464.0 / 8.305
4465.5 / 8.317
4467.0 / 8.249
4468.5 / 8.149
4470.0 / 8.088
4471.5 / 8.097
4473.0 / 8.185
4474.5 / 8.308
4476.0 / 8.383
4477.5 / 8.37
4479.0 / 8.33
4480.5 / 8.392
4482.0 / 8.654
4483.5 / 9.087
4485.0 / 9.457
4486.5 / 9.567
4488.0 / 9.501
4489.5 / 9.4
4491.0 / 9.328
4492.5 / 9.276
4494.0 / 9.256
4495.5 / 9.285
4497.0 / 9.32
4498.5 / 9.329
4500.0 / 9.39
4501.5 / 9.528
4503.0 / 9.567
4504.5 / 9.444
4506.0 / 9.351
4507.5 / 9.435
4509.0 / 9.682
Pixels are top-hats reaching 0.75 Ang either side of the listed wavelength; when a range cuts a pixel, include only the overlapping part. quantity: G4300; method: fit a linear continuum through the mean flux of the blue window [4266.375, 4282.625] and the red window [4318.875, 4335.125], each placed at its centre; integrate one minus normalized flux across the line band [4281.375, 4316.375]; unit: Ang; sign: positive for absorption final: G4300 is 5.6 Ang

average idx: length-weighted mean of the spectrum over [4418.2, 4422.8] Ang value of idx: 8.19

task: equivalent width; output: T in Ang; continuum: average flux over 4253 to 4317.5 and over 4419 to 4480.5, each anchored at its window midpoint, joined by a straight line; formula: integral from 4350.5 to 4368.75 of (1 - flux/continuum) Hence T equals -2.5 Ang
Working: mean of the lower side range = 6.03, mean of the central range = 8.05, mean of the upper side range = 8.32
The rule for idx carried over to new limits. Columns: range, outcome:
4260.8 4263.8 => 6.95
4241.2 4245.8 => 6.94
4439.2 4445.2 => 8.71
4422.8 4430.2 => 8.38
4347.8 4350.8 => 7.9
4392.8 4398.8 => 7.88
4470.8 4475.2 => 8.2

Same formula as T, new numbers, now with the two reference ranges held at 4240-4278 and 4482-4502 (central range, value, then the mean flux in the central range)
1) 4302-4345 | 5.6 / 6.42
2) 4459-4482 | 2.1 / 8.25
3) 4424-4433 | 0.3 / 8.3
